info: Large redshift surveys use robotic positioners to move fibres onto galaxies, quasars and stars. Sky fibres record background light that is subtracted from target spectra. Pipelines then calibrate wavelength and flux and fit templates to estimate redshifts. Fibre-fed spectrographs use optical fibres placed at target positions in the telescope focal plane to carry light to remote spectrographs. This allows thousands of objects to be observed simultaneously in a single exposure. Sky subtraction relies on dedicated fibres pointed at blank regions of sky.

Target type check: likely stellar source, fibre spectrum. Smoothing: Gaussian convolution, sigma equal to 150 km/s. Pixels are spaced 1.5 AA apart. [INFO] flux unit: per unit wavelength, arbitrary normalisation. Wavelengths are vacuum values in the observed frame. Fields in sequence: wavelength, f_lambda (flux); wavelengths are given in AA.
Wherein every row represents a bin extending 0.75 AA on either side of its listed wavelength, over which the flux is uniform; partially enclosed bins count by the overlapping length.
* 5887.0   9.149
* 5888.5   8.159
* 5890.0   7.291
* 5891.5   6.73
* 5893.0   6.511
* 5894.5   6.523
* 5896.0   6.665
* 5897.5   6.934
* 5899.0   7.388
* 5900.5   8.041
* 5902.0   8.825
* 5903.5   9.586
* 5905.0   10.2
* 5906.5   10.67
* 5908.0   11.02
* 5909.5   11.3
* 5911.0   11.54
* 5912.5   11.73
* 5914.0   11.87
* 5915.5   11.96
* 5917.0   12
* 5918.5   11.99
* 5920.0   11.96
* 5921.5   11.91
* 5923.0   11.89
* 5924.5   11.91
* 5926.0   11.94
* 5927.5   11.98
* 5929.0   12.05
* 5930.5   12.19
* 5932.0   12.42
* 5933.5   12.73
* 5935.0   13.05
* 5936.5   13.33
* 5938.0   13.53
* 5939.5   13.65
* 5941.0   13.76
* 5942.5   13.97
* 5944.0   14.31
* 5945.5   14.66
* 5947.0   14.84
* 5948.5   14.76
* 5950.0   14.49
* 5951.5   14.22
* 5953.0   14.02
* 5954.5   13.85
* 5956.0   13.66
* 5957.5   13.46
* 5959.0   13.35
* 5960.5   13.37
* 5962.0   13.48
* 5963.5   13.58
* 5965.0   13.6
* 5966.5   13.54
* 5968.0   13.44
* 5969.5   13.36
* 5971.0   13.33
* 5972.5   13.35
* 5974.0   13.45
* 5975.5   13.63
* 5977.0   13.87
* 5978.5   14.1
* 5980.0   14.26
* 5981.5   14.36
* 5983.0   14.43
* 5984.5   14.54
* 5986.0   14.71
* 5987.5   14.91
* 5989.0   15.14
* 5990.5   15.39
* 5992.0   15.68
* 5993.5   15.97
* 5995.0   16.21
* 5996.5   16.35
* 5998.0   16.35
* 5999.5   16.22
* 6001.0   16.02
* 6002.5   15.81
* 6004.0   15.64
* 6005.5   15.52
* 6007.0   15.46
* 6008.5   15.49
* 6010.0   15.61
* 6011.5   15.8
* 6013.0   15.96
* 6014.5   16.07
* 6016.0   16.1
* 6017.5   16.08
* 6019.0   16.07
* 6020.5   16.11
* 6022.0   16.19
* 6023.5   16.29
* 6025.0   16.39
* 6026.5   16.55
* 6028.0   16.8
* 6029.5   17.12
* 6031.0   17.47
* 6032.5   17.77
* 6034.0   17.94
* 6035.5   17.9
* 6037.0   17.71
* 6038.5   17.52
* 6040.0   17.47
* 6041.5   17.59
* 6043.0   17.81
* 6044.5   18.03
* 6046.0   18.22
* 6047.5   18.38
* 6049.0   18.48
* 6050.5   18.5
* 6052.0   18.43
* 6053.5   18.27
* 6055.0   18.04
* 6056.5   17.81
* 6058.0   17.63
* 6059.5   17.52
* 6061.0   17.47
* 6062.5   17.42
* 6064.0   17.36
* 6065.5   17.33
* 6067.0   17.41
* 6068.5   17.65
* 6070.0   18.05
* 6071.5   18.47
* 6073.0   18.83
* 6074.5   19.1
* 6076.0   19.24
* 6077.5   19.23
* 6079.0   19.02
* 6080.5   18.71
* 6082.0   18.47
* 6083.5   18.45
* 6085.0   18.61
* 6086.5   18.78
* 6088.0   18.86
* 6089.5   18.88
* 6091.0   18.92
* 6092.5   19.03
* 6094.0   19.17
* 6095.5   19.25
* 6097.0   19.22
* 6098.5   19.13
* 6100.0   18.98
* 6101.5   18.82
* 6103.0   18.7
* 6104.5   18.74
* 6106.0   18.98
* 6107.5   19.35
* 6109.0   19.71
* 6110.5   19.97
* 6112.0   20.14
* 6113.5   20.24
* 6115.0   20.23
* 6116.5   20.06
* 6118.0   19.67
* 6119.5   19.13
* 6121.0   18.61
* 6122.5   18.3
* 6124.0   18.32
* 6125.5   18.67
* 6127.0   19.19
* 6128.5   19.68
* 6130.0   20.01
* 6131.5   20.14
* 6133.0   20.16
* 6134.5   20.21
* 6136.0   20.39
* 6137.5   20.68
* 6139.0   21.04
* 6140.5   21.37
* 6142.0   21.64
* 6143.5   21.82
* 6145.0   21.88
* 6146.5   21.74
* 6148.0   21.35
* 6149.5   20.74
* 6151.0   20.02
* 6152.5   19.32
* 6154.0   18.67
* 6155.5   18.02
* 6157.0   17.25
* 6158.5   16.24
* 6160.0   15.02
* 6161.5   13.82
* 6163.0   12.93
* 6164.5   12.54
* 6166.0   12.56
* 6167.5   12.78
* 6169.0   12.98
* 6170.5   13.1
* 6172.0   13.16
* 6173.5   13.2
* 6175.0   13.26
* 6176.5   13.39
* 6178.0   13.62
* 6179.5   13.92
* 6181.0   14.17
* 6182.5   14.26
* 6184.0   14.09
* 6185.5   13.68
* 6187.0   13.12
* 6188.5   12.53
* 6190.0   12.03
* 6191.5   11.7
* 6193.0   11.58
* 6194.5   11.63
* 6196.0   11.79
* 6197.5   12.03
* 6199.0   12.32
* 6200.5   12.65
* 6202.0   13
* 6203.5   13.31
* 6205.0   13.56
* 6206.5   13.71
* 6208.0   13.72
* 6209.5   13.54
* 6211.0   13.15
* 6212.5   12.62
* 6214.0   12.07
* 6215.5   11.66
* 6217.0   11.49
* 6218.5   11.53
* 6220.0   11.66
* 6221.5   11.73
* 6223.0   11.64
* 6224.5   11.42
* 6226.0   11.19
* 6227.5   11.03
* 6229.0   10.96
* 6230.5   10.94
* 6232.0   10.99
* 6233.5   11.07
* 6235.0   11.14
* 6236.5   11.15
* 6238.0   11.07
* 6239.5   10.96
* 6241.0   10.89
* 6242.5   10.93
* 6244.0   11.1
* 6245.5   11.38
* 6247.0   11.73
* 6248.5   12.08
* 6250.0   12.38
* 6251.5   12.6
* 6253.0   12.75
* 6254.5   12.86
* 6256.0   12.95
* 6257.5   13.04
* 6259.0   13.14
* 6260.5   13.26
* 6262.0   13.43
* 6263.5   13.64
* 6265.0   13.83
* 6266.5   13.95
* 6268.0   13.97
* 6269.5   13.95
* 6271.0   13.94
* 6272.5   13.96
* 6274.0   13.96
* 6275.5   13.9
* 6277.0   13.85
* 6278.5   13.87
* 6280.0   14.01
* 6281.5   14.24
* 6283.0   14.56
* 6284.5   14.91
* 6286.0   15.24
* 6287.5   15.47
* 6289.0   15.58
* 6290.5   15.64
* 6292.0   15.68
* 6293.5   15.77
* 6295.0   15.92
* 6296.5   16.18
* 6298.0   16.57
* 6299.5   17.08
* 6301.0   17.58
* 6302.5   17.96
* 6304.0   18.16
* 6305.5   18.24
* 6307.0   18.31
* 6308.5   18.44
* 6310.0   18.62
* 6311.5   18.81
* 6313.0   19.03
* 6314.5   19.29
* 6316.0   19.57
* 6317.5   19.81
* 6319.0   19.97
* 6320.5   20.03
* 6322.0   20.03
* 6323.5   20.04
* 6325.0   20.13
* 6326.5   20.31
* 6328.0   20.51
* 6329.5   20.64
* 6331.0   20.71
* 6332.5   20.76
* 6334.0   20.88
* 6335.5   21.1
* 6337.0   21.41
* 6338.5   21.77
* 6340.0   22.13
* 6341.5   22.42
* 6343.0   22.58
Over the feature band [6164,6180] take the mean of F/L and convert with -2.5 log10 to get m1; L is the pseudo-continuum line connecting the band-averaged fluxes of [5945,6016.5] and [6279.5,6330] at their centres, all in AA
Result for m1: 0.246 mag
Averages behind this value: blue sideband 14.7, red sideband 17.7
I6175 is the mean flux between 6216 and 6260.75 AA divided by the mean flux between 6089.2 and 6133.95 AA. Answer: 0.60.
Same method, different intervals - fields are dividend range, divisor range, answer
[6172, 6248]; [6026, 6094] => 0.68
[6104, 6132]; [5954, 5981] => 1.43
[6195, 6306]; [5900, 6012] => 0.98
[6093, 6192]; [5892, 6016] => 1.33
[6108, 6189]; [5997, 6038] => 1.07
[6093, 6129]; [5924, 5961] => 1.43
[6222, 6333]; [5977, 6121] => 0.86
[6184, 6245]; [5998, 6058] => 0.71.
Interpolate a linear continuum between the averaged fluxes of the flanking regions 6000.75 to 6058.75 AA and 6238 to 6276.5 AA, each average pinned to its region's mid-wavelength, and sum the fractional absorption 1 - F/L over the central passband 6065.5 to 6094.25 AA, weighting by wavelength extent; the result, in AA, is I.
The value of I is -4.6 AA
